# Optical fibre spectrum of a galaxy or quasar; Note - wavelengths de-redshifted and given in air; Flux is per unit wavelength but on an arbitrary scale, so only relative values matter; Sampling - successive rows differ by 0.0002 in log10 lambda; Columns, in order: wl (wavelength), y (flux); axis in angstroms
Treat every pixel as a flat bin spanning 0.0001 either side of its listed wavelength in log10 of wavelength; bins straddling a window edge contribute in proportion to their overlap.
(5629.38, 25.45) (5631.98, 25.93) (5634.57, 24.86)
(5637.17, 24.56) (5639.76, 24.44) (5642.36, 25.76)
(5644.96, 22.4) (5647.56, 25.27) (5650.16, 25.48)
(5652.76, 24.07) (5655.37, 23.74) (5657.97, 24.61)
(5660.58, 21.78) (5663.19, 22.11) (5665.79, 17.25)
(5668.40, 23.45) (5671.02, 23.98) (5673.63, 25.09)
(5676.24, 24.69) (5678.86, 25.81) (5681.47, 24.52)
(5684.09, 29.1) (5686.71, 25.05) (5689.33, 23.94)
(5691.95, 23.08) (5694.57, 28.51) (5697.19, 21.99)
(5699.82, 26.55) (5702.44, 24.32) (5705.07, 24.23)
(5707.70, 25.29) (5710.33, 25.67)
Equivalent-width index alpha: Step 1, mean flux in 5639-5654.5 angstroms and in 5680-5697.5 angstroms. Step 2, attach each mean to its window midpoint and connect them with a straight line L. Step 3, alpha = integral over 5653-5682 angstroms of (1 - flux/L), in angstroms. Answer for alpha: 1.8 angstroms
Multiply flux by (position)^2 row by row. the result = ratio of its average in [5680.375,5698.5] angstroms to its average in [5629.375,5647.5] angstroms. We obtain 1.04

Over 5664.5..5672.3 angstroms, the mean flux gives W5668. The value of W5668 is 21.5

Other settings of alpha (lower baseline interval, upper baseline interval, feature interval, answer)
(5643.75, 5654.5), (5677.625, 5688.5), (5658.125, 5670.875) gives 1.7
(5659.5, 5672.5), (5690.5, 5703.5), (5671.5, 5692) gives -1.7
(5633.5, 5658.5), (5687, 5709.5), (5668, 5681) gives 0.0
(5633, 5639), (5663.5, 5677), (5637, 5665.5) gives 0.2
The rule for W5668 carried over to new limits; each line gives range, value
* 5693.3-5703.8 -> 25.3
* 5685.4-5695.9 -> 25.1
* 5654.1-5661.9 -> 23.4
